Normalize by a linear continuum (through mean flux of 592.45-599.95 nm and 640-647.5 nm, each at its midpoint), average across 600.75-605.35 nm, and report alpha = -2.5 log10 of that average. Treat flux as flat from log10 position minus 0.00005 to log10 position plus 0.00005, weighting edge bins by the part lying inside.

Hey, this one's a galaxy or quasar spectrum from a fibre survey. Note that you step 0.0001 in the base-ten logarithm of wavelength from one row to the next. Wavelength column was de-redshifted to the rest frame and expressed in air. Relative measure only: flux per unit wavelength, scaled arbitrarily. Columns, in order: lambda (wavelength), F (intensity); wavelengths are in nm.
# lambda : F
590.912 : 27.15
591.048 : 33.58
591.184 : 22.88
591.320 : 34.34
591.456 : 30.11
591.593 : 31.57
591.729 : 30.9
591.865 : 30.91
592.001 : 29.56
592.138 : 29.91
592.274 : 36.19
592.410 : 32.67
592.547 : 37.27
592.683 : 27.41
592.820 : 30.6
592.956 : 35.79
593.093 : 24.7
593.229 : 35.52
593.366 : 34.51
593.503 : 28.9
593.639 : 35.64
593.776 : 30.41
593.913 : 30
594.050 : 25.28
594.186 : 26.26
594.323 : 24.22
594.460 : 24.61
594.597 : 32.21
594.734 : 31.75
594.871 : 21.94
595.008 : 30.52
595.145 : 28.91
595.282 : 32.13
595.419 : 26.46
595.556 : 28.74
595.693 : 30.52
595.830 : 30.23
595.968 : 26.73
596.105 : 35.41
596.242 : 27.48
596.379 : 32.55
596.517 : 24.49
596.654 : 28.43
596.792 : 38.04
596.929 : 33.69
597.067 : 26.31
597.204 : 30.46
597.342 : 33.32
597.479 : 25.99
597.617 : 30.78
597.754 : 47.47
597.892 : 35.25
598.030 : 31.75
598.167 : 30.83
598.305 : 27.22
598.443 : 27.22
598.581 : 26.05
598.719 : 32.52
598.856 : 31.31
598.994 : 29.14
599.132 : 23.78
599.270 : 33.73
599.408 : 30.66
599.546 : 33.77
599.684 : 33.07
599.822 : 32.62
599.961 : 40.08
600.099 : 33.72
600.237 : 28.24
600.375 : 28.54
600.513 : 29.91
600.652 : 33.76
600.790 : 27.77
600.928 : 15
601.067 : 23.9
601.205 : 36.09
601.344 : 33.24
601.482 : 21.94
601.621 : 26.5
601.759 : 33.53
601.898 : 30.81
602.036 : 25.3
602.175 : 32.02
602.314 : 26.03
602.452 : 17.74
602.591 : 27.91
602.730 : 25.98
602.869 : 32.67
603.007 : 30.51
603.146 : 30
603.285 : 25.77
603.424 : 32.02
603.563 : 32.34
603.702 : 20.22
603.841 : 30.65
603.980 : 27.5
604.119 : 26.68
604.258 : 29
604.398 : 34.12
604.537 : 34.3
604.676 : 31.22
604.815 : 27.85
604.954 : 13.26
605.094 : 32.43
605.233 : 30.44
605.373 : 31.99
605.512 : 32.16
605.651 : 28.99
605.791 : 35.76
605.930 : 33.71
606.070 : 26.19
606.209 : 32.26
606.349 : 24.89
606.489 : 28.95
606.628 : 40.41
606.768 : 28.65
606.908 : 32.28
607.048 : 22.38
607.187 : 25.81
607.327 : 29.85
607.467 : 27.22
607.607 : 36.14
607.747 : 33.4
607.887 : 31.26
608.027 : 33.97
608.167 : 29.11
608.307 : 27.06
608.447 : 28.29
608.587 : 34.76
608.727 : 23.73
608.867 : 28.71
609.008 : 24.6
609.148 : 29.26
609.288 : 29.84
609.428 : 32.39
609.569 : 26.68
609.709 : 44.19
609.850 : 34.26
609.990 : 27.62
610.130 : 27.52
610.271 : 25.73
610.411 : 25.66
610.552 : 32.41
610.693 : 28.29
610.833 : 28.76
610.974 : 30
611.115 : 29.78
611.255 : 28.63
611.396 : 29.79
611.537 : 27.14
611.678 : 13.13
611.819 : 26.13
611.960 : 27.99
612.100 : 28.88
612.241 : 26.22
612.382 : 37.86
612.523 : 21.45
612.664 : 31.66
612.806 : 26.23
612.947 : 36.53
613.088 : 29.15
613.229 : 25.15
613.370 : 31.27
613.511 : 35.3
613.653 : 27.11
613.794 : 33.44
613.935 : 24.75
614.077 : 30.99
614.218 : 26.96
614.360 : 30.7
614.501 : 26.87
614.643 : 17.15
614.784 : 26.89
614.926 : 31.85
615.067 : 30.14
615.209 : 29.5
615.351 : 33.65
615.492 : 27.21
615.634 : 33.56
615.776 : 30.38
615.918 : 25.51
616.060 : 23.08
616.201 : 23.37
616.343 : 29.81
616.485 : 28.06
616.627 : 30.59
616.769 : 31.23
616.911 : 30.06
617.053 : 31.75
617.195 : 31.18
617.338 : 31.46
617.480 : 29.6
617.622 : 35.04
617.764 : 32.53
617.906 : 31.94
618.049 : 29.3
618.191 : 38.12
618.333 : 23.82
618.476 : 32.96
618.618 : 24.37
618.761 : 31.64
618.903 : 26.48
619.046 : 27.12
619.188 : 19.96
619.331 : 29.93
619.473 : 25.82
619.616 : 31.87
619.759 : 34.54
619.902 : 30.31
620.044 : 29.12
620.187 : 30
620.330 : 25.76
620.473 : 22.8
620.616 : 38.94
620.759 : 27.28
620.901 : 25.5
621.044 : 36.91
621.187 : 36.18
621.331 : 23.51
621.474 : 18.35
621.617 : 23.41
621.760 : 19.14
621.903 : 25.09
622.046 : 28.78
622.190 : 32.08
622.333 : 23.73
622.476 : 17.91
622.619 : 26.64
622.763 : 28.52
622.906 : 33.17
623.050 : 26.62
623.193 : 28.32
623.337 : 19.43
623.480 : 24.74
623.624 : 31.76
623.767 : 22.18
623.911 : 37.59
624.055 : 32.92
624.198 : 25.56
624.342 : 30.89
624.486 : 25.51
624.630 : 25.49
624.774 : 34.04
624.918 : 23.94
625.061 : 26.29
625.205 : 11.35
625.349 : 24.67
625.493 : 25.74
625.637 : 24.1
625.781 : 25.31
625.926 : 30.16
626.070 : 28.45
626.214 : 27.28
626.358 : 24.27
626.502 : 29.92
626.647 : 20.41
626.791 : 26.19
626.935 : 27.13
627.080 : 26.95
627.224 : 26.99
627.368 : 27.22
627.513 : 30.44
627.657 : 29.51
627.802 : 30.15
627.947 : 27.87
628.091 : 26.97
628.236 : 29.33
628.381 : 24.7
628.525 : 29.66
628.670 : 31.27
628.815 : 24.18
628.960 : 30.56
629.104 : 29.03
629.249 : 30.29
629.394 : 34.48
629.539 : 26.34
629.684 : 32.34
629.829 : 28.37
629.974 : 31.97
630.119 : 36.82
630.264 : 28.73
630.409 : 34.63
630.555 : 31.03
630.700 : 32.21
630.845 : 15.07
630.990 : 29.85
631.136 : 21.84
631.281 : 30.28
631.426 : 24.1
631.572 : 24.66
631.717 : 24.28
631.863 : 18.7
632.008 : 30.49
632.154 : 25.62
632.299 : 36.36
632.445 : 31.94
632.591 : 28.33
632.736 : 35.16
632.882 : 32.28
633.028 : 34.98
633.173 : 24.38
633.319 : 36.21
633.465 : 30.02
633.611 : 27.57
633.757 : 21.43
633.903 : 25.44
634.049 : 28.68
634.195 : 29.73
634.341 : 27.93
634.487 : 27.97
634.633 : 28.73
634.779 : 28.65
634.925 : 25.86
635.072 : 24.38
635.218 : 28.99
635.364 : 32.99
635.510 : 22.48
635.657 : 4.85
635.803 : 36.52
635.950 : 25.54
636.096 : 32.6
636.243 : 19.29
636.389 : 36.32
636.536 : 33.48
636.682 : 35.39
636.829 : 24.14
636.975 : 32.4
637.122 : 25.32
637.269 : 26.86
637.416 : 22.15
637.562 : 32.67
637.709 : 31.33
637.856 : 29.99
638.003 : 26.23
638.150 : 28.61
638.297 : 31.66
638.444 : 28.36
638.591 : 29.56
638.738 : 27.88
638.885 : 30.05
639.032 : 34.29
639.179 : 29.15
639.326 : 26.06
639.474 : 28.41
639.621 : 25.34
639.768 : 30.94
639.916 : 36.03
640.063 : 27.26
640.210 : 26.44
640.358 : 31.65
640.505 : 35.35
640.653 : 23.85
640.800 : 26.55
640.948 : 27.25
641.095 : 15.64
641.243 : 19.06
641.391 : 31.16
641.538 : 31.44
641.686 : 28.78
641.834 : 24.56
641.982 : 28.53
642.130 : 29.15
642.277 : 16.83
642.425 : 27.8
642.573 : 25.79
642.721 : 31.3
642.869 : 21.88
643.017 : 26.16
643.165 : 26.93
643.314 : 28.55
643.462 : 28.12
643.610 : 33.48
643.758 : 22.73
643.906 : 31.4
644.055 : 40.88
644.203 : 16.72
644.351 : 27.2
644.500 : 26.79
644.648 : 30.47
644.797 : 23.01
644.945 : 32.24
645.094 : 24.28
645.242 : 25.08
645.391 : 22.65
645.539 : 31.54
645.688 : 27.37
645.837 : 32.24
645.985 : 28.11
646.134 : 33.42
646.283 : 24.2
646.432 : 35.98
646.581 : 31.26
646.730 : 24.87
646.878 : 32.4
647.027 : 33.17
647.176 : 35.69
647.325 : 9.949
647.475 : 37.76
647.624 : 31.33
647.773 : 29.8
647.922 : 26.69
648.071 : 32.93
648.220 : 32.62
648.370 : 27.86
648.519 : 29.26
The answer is 0.08 mag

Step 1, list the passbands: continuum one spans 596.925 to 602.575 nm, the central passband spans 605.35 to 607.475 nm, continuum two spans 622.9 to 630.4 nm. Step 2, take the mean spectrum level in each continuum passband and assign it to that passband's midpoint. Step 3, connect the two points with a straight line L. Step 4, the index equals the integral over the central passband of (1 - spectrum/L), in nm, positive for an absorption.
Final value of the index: -0.05 nm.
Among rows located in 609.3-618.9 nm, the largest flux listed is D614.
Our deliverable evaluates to 44.19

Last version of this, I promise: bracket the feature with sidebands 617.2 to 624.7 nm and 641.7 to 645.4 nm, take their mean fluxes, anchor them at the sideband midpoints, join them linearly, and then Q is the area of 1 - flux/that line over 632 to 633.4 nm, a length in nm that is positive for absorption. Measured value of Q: -0.20 nm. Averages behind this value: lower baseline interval 28.3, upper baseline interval 27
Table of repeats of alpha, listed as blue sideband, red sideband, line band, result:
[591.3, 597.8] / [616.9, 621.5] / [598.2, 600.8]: -0.01 mag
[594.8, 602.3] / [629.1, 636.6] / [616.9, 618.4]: -0.08 mag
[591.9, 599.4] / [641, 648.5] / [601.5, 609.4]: 0.03 mag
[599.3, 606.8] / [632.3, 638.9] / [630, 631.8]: 0.04 mag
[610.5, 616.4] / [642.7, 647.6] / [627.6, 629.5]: -0.02 mag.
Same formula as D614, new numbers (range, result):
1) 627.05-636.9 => 36.82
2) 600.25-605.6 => 36.09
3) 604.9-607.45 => 40.41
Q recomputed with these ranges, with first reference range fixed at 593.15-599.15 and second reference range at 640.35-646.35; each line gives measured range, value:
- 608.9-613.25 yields 0.060 nm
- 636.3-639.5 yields -0.221 nm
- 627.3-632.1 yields -0.047 nm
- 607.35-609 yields -0.038 nm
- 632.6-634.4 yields -0.101 nm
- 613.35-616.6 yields 0.049 nm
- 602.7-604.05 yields 0.040 nm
